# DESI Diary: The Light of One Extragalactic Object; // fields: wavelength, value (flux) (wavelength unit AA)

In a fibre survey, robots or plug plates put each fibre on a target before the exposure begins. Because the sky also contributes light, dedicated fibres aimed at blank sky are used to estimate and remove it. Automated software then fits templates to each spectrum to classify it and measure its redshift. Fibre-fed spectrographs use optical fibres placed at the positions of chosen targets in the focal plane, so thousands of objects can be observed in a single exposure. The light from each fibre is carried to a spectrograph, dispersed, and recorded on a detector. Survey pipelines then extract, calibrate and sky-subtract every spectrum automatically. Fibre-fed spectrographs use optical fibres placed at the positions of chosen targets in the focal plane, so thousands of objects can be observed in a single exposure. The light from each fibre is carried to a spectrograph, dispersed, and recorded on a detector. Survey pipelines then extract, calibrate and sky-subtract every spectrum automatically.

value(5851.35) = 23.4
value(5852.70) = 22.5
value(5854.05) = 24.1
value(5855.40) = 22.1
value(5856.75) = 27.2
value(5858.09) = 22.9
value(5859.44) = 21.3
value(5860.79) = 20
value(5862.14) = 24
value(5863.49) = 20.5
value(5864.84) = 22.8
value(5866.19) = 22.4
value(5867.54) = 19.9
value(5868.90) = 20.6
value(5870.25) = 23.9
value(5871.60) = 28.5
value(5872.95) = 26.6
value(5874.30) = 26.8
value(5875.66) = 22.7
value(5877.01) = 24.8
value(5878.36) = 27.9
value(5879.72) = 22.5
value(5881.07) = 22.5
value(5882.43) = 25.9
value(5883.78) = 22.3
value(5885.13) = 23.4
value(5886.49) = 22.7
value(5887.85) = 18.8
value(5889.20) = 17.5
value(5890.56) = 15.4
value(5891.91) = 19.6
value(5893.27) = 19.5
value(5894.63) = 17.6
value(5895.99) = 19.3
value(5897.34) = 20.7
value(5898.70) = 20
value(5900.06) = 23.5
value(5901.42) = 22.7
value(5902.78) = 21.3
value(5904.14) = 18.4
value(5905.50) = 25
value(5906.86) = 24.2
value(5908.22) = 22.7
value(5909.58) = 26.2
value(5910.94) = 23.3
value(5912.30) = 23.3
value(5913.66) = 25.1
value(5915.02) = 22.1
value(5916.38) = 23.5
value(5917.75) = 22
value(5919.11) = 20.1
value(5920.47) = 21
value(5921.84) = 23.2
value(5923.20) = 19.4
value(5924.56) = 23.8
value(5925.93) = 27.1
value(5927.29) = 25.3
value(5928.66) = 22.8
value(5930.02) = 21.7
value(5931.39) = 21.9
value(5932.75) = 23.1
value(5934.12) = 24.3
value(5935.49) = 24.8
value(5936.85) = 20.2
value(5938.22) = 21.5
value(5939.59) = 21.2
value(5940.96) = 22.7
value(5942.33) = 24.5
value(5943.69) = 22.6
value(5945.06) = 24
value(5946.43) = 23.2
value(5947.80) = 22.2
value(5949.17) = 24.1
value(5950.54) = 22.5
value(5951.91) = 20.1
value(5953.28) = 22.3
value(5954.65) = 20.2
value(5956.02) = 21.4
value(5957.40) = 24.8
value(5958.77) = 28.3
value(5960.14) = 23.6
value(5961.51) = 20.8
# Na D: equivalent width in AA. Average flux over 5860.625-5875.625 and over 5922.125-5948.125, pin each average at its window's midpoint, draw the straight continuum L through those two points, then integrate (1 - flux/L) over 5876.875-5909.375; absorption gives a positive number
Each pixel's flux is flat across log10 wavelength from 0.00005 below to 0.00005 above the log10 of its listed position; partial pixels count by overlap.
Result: 2.25 AA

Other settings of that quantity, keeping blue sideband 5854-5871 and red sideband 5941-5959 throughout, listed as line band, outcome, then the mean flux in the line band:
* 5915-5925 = 0.41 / 21.8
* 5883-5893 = 1.13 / 20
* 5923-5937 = -0.33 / 23.4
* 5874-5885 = -0.87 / 24.3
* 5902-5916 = -0.29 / 23.2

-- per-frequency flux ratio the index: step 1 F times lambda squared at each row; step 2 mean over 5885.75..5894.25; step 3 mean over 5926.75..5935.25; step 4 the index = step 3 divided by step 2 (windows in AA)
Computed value 1.25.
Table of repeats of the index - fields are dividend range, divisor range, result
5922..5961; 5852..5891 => 1.03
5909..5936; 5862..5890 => 1.02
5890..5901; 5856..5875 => 0.85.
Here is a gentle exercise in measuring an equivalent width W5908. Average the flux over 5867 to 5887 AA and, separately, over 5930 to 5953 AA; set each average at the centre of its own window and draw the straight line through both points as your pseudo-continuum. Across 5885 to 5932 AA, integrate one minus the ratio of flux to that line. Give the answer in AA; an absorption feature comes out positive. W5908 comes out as 3.12 AA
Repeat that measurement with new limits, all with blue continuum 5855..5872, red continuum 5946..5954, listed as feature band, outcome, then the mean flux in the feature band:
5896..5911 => 0.1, 22.4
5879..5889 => 0.1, 22.4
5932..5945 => -0.2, 22.8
